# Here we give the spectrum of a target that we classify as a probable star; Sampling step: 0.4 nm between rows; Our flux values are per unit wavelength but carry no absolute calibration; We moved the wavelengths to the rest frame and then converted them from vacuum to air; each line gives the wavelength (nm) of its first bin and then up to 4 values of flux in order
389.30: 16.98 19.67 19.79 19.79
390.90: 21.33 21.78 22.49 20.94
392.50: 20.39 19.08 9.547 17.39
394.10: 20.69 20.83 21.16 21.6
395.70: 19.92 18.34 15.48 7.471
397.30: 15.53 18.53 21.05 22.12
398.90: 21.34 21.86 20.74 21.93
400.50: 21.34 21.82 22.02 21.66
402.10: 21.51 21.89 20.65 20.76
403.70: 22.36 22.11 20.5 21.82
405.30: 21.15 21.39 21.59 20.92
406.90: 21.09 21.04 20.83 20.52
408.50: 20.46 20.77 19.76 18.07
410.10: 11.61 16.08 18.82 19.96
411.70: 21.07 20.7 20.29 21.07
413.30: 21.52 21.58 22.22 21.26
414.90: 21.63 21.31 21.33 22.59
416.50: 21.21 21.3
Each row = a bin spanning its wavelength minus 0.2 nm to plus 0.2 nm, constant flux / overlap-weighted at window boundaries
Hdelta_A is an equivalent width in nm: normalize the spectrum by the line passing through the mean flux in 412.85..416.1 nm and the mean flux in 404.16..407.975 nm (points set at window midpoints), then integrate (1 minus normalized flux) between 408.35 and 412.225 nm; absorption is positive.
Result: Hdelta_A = 0.49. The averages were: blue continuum 21.2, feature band 18.7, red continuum 21.6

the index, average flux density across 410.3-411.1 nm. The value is 17.4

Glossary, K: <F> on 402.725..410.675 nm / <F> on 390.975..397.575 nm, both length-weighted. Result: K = 1.10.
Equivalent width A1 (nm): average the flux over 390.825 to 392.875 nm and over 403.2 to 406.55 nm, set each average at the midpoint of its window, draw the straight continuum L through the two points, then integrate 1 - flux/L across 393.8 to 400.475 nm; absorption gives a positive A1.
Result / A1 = 0.62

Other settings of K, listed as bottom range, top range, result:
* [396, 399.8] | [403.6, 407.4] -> 1.18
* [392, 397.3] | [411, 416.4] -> 1.19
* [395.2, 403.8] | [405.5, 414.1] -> 1.00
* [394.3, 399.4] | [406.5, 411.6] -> 1.02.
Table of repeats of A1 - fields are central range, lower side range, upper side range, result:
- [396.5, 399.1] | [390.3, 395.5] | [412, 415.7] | 0.34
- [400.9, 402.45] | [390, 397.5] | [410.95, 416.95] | -0.17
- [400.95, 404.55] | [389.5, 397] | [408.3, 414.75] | -0.41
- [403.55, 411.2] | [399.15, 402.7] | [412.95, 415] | 0.56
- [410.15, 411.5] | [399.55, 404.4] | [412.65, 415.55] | 0.25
